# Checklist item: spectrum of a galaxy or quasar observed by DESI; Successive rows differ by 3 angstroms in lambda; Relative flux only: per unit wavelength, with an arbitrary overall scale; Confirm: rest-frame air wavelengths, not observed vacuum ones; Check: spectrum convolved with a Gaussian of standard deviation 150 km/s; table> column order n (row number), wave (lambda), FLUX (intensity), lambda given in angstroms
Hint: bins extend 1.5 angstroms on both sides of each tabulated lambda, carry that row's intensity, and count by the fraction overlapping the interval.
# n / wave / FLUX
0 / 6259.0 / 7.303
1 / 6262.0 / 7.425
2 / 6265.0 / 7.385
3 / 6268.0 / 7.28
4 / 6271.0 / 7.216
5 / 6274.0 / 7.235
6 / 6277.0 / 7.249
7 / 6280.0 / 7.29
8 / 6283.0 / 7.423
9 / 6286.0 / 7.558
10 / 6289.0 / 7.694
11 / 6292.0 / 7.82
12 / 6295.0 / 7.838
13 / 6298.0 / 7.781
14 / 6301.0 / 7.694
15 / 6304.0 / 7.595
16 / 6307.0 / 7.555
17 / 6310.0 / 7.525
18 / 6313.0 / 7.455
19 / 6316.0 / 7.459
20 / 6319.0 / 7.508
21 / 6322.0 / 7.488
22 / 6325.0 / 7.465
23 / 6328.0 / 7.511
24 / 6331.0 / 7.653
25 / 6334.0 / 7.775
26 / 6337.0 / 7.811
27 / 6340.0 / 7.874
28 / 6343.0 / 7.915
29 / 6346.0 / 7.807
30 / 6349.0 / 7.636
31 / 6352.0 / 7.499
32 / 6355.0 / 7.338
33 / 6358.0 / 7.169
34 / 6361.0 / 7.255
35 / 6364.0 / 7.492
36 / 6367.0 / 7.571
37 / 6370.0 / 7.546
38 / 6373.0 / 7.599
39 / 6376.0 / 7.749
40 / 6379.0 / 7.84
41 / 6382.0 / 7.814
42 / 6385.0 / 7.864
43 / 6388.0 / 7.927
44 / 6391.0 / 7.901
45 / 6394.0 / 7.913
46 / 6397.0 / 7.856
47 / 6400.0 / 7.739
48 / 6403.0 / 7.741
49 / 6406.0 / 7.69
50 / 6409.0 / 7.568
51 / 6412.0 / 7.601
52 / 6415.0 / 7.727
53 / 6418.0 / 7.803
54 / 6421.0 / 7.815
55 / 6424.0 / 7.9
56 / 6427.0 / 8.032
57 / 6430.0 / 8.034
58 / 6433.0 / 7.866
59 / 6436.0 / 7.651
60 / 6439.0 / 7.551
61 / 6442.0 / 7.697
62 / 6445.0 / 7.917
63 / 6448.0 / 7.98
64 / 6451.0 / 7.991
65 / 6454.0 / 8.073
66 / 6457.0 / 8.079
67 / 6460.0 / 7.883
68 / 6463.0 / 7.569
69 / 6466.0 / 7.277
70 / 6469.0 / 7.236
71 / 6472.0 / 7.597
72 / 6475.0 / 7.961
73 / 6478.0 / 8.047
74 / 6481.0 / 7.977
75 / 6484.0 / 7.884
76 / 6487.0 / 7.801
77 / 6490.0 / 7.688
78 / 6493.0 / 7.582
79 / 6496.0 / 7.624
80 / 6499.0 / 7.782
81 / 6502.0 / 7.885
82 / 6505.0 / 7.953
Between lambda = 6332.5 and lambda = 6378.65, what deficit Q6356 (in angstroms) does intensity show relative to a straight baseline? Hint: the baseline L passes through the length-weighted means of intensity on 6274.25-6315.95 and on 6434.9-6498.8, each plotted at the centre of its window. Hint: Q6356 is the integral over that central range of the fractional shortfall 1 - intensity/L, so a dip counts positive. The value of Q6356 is 0.15 angstroms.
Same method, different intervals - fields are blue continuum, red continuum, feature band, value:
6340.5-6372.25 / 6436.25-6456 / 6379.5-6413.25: -0.5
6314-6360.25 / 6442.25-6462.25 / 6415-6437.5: 0.0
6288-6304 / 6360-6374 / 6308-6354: 0.0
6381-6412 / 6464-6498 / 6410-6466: -0.6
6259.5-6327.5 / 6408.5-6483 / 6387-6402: -0.3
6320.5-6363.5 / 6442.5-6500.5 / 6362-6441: -0.8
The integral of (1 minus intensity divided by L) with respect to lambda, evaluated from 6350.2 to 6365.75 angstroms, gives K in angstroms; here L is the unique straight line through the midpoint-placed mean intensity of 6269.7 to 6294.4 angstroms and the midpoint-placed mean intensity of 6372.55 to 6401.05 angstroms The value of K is 0.7 angstroms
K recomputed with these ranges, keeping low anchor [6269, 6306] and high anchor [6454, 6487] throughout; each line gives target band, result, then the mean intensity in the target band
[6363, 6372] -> 0.1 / 7.54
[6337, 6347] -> -0.3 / 7.86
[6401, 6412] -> 0.0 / 7.66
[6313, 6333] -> 0.2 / 7.52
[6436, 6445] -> 0.1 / 7.68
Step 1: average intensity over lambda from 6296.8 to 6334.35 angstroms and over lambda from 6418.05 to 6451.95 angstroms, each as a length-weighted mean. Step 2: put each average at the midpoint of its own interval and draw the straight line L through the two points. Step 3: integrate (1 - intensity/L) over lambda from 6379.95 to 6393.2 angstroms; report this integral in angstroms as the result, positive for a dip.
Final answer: -0.2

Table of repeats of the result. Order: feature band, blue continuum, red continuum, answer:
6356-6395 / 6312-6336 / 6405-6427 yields 0.02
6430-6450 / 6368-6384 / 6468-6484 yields -0.10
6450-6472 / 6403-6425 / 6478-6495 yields 0.18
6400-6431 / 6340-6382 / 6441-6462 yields 0.07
